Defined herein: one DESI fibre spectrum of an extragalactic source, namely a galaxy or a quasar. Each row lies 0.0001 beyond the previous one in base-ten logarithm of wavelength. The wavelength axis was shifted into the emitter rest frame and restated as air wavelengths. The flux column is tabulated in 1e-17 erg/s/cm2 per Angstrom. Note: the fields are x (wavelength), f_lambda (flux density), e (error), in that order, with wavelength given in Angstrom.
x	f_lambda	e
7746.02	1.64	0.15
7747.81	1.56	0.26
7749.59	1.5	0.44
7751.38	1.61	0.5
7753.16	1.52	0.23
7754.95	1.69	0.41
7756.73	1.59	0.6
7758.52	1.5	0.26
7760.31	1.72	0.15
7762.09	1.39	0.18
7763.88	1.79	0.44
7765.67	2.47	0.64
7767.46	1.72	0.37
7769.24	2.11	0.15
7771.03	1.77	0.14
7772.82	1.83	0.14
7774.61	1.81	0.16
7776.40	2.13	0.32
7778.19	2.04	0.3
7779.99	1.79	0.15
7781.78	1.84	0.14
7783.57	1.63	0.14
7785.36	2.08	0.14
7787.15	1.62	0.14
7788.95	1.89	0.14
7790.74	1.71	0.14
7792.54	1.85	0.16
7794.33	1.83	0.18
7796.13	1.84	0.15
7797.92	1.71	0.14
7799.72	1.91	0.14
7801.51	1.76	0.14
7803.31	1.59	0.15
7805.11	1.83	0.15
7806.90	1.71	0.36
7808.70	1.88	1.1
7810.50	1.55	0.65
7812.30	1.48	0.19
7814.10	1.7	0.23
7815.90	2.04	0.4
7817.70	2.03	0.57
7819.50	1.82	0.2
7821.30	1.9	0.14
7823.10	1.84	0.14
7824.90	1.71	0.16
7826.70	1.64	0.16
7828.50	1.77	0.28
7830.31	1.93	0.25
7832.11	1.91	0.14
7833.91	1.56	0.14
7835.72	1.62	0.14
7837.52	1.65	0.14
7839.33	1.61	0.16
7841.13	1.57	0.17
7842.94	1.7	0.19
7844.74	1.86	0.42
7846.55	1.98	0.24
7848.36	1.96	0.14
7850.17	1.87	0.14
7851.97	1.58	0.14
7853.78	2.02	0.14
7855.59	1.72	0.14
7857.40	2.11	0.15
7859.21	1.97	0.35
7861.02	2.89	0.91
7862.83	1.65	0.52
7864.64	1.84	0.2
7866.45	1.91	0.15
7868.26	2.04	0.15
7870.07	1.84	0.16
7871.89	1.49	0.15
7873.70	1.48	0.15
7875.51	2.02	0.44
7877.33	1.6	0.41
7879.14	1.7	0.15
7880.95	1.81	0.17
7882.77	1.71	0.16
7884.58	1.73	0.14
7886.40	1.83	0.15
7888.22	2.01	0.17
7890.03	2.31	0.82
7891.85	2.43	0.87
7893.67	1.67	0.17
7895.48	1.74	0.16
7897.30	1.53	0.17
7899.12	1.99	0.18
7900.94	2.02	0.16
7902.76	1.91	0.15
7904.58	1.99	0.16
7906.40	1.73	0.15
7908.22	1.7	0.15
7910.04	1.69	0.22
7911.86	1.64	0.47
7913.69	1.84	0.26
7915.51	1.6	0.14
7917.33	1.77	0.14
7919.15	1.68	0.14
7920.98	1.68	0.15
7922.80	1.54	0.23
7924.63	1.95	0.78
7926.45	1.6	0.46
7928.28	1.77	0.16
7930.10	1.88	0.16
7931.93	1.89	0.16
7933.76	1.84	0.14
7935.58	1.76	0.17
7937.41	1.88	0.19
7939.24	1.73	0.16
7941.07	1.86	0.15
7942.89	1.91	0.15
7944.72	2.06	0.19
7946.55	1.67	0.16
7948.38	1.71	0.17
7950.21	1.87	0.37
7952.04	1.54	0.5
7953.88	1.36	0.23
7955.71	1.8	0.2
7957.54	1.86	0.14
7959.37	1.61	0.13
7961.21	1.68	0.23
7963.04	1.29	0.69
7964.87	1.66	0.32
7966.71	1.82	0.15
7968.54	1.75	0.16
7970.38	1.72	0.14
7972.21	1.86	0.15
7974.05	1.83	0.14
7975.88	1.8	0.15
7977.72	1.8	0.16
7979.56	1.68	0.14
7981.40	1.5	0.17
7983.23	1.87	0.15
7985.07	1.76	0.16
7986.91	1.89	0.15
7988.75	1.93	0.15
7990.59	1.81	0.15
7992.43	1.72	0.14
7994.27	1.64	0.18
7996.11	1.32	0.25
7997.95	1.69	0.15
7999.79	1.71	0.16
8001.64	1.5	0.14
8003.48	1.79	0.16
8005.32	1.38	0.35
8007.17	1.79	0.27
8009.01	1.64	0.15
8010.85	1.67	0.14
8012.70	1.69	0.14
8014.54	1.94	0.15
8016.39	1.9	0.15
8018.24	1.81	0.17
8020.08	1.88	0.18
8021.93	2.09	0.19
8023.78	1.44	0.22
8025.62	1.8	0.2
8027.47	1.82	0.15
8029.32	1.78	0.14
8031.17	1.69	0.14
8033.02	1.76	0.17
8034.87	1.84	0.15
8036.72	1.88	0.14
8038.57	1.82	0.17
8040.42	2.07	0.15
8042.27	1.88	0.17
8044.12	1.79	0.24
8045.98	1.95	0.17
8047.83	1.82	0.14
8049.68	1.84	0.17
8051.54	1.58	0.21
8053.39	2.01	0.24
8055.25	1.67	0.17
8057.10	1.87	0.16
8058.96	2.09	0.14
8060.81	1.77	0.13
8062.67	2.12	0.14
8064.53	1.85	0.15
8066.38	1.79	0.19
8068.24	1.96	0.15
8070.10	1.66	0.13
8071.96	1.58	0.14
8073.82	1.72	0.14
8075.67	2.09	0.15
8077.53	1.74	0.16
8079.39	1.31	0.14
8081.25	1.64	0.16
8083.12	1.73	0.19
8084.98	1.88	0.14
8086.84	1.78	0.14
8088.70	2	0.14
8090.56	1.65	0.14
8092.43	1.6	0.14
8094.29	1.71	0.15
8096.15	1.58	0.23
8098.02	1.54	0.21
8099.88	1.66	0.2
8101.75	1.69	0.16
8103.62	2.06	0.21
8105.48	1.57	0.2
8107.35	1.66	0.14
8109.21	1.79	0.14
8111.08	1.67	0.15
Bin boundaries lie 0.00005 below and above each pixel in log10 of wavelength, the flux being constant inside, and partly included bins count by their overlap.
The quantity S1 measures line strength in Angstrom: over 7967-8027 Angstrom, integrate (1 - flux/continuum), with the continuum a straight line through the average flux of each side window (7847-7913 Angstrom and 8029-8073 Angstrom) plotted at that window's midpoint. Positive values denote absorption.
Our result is 3.5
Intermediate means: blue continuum 1.87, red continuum 1.84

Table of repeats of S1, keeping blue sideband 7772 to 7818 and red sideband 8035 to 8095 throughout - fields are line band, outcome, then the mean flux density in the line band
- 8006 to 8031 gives 0.4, 1.78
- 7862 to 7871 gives -0.2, 1.86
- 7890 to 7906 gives -1.1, 1.93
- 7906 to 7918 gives 0.7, 1.71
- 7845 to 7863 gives -1.8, 1.98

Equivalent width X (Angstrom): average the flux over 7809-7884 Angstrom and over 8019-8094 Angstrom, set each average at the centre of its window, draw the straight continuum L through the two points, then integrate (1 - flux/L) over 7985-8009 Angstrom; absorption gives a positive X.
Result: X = 1.6 Angstrom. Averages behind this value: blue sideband 1.81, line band 1.68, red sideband 1.81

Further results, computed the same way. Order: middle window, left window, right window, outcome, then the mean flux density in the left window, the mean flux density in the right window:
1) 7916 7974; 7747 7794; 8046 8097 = 1.2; 1.78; 1.78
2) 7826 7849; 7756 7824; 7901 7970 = 0.5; 1.81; 1.75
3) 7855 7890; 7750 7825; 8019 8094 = -1.5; 1.79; 1.81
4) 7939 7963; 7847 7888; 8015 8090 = 1.5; 1.86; 1.82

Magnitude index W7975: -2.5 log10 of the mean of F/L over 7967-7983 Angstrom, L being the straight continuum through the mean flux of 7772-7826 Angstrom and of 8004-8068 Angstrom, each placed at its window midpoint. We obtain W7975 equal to 0.04 mag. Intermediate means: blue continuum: 1.81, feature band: 1.75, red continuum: 1.82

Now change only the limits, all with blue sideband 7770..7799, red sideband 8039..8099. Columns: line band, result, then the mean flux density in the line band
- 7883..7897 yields -0.06 mag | 1.93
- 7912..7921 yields 0.06 mag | 1.71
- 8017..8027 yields -0.01 mag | 1.81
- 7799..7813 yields 0.07 mag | 1.71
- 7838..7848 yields 0.05 mag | 1.75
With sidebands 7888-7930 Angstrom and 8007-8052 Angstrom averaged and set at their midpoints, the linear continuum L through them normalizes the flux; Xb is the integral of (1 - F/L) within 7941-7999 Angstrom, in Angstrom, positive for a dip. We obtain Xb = 2.8 Angstrom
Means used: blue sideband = 1.82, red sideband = 1.81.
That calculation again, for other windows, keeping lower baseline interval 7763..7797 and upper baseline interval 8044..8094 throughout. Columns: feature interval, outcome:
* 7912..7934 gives 1.10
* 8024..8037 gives 0.24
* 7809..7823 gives 0.56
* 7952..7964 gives 1.53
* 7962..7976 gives 0.87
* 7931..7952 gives 0.12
